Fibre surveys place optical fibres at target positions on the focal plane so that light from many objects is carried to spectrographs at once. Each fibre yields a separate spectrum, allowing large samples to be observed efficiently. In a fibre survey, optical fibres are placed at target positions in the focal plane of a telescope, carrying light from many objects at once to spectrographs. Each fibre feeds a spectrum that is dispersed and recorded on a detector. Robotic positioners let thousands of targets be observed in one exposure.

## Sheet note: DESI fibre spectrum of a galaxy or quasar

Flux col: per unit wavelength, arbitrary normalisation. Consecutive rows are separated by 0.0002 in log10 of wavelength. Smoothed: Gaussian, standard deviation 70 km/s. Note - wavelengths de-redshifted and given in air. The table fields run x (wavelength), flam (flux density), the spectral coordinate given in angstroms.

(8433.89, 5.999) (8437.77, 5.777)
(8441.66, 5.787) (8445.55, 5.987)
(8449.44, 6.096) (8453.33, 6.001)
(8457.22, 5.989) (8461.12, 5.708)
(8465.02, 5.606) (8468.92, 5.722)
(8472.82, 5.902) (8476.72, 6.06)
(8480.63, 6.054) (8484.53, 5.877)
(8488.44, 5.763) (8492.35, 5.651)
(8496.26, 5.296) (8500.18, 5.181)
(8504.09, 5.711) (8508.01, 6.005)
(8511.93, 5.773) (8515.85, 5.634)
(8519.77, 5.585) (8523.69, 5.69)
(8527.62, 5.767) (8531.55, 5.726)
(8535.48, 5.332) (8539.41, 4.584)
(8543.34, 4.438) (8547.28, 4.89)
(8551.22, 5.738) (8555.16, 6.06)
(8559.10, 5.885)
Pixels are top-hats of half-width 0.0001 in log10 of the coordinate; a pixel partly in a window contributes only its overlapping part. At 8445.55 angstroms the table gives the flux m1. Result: 5.987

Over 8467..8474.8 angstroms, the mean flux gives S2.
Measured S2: 5.82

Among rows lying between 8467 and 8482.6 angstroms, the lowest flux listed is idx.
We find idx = 5.722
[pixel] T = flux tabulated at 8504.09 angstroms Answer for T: 5.711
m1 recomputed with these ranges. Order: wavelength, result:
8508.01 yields 6.005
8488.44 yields 5.763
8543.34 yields 4.438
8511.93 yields 5.773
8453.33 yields 6.001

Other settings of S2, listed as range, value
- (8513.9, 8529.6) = 5.67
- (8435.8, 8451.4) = 5.91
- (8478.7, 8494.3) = 5.84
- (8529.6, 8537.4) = 5.53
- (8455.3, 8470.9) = 5.75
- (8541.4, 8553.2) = 5.02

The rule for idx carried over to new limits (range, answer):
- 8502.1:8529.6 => 5.585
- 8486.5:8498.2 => 5.296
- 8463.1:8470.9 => 5.606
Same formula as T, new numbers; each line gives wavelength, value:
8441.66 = 5.787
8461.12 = 5.708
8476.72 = 6.06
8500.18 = 5.181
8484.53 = 5.877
